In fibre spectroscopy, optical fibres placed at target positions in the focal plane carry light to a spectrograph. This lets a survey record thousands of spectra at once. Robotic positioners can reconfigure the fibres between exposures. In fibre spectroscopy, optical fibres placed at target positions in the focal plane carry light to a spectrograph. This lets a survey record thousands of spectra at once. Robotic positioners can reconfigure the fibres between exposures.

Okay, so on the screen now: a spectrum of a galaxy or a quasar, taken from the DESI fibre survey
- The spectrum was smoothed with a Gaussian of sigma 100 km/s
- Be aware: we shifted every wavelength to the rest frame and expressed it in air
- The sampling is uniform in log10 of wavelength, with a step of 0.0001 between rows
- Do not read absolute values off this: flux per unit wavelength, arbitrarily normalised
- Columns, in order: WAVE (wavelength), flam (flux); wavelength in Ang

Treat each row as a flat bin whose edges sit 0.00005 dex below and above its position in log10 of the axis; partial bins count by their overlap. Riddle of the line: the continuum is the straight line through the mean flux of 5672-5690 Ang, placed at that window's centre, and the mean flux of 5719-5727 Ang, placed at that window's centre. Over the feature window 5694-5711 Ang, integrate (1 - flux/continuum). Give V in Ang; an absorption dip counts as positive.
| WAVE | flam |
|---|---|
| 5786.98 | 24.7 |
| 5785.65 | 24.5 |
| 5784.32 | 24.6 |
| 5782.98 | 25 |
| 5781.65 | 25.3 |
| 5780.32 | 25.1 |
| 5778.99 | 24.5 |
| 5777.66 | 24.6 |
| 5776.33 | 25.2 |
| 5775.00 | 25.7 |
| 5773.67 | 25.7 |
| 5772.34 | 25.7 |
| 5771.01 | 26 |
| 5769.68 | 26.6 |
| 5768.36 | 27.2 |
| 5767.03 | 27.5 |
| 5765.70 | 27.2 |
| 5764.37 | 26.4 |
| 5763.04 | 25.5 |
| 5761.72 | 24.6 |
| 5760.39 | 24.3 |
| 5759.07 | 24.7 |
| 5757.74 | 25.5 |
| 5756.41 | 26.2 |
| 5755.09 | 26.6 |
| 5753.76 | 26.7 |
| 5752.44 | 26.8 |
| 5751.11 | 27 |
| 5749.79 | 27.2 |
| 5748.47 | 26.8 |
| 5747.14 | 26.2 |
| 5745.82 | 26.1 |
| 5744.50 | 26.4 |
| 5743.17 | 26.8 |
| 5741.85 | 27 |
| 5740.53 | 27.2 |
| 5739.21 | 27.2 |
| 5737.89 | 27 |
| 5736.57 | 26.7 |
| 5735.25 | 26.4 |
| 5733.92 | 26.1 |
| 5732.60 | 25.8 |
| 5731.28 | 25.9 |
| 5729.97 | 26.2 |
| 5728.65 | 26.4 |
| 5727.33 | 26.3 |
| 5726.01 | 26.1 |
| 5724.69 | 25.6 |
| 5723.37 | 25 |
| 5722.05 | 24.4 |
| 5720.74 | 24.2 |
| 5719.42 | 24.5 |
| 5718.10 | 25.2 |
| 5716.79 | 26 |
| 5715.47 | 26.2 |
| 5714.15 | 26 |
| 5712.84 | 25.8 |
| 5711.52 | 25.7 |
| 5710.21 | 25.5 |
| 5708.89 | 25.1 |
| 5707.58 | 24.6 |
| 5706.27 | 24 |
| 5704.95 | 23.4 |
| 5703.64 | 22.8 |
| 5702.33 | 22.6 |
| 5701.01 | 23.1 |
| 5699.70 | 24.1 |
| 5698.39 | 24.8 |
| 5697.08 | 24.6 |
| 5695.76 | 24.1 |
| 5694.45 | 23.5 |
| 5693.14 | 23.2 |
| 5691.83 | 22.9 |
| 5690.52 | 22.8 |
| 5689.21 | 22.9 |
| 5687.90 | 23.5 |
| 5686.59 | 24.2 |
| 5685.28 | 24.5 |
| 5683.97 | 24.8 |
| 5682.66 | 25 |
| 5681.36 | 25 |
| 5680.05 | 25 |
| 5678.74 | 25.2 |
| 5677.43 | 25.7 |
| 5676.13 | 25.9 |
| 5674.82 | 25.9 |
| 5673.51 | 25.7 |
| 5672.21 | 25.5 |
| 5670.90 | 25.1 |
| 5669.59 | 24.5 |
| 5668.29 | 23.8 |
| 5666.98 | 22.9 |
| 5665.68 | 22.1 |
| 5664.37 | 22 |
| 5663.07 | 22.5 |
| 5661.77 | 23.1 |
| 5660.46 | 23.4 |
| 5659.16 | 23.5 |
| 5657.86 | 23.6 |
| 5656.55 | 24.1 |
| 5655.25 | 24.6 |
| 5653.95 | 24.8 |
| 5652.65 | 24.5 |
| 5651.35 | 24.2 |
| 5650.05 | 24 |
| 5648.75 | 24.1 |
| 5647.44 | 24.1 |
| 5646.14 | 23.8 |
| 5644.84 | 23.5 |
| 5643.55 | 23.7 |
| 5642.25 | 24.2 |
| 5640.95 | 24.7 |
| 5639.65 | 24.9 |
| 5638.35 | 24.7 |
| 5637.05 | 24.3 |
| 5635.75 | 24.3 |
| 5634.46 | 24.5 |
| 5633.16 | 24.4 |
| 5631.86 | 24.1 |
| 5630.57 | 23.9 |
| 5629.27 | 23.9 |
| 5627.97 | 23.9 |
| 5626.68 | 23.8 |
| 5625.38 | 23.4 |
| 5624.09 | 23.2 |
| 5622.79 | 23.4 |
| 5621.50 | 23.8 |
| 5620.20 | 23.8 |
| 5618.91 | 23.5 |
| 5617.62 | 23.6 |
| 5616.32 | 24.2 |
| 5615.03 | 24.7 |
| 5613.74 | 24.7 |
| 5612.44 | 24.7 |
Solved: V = 0.6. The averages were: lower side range 24.9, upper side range 25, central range 24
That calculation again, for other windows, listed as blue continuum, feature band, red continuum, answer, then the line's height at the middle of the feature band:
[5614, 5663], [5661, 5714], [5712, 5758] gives 1.88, 25.1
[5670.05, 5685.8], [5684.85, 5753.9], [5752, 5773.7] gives 1.10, 25.7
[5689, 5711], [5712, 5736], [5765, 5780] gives -1.13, 24.5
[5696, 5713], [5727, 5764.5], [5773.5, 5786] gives -2.45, 24.7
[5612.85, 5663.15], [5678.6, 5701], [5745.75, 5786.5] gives 0.61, 24.7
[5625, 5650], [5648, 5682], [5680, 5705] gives -0.41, 24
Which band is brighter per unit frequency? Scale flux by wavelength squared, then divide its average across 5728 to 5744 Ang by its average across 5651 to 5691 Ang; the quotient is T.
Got 1.1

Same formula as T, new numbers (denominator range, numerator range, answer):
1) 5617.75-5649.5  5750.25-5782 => 1.13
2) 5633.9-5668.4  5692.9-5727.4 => 1.06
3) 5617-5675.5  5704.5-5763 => 1.11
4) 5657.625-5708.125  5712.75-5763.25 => 1.11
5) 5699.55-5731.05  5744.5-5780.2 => 1.06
